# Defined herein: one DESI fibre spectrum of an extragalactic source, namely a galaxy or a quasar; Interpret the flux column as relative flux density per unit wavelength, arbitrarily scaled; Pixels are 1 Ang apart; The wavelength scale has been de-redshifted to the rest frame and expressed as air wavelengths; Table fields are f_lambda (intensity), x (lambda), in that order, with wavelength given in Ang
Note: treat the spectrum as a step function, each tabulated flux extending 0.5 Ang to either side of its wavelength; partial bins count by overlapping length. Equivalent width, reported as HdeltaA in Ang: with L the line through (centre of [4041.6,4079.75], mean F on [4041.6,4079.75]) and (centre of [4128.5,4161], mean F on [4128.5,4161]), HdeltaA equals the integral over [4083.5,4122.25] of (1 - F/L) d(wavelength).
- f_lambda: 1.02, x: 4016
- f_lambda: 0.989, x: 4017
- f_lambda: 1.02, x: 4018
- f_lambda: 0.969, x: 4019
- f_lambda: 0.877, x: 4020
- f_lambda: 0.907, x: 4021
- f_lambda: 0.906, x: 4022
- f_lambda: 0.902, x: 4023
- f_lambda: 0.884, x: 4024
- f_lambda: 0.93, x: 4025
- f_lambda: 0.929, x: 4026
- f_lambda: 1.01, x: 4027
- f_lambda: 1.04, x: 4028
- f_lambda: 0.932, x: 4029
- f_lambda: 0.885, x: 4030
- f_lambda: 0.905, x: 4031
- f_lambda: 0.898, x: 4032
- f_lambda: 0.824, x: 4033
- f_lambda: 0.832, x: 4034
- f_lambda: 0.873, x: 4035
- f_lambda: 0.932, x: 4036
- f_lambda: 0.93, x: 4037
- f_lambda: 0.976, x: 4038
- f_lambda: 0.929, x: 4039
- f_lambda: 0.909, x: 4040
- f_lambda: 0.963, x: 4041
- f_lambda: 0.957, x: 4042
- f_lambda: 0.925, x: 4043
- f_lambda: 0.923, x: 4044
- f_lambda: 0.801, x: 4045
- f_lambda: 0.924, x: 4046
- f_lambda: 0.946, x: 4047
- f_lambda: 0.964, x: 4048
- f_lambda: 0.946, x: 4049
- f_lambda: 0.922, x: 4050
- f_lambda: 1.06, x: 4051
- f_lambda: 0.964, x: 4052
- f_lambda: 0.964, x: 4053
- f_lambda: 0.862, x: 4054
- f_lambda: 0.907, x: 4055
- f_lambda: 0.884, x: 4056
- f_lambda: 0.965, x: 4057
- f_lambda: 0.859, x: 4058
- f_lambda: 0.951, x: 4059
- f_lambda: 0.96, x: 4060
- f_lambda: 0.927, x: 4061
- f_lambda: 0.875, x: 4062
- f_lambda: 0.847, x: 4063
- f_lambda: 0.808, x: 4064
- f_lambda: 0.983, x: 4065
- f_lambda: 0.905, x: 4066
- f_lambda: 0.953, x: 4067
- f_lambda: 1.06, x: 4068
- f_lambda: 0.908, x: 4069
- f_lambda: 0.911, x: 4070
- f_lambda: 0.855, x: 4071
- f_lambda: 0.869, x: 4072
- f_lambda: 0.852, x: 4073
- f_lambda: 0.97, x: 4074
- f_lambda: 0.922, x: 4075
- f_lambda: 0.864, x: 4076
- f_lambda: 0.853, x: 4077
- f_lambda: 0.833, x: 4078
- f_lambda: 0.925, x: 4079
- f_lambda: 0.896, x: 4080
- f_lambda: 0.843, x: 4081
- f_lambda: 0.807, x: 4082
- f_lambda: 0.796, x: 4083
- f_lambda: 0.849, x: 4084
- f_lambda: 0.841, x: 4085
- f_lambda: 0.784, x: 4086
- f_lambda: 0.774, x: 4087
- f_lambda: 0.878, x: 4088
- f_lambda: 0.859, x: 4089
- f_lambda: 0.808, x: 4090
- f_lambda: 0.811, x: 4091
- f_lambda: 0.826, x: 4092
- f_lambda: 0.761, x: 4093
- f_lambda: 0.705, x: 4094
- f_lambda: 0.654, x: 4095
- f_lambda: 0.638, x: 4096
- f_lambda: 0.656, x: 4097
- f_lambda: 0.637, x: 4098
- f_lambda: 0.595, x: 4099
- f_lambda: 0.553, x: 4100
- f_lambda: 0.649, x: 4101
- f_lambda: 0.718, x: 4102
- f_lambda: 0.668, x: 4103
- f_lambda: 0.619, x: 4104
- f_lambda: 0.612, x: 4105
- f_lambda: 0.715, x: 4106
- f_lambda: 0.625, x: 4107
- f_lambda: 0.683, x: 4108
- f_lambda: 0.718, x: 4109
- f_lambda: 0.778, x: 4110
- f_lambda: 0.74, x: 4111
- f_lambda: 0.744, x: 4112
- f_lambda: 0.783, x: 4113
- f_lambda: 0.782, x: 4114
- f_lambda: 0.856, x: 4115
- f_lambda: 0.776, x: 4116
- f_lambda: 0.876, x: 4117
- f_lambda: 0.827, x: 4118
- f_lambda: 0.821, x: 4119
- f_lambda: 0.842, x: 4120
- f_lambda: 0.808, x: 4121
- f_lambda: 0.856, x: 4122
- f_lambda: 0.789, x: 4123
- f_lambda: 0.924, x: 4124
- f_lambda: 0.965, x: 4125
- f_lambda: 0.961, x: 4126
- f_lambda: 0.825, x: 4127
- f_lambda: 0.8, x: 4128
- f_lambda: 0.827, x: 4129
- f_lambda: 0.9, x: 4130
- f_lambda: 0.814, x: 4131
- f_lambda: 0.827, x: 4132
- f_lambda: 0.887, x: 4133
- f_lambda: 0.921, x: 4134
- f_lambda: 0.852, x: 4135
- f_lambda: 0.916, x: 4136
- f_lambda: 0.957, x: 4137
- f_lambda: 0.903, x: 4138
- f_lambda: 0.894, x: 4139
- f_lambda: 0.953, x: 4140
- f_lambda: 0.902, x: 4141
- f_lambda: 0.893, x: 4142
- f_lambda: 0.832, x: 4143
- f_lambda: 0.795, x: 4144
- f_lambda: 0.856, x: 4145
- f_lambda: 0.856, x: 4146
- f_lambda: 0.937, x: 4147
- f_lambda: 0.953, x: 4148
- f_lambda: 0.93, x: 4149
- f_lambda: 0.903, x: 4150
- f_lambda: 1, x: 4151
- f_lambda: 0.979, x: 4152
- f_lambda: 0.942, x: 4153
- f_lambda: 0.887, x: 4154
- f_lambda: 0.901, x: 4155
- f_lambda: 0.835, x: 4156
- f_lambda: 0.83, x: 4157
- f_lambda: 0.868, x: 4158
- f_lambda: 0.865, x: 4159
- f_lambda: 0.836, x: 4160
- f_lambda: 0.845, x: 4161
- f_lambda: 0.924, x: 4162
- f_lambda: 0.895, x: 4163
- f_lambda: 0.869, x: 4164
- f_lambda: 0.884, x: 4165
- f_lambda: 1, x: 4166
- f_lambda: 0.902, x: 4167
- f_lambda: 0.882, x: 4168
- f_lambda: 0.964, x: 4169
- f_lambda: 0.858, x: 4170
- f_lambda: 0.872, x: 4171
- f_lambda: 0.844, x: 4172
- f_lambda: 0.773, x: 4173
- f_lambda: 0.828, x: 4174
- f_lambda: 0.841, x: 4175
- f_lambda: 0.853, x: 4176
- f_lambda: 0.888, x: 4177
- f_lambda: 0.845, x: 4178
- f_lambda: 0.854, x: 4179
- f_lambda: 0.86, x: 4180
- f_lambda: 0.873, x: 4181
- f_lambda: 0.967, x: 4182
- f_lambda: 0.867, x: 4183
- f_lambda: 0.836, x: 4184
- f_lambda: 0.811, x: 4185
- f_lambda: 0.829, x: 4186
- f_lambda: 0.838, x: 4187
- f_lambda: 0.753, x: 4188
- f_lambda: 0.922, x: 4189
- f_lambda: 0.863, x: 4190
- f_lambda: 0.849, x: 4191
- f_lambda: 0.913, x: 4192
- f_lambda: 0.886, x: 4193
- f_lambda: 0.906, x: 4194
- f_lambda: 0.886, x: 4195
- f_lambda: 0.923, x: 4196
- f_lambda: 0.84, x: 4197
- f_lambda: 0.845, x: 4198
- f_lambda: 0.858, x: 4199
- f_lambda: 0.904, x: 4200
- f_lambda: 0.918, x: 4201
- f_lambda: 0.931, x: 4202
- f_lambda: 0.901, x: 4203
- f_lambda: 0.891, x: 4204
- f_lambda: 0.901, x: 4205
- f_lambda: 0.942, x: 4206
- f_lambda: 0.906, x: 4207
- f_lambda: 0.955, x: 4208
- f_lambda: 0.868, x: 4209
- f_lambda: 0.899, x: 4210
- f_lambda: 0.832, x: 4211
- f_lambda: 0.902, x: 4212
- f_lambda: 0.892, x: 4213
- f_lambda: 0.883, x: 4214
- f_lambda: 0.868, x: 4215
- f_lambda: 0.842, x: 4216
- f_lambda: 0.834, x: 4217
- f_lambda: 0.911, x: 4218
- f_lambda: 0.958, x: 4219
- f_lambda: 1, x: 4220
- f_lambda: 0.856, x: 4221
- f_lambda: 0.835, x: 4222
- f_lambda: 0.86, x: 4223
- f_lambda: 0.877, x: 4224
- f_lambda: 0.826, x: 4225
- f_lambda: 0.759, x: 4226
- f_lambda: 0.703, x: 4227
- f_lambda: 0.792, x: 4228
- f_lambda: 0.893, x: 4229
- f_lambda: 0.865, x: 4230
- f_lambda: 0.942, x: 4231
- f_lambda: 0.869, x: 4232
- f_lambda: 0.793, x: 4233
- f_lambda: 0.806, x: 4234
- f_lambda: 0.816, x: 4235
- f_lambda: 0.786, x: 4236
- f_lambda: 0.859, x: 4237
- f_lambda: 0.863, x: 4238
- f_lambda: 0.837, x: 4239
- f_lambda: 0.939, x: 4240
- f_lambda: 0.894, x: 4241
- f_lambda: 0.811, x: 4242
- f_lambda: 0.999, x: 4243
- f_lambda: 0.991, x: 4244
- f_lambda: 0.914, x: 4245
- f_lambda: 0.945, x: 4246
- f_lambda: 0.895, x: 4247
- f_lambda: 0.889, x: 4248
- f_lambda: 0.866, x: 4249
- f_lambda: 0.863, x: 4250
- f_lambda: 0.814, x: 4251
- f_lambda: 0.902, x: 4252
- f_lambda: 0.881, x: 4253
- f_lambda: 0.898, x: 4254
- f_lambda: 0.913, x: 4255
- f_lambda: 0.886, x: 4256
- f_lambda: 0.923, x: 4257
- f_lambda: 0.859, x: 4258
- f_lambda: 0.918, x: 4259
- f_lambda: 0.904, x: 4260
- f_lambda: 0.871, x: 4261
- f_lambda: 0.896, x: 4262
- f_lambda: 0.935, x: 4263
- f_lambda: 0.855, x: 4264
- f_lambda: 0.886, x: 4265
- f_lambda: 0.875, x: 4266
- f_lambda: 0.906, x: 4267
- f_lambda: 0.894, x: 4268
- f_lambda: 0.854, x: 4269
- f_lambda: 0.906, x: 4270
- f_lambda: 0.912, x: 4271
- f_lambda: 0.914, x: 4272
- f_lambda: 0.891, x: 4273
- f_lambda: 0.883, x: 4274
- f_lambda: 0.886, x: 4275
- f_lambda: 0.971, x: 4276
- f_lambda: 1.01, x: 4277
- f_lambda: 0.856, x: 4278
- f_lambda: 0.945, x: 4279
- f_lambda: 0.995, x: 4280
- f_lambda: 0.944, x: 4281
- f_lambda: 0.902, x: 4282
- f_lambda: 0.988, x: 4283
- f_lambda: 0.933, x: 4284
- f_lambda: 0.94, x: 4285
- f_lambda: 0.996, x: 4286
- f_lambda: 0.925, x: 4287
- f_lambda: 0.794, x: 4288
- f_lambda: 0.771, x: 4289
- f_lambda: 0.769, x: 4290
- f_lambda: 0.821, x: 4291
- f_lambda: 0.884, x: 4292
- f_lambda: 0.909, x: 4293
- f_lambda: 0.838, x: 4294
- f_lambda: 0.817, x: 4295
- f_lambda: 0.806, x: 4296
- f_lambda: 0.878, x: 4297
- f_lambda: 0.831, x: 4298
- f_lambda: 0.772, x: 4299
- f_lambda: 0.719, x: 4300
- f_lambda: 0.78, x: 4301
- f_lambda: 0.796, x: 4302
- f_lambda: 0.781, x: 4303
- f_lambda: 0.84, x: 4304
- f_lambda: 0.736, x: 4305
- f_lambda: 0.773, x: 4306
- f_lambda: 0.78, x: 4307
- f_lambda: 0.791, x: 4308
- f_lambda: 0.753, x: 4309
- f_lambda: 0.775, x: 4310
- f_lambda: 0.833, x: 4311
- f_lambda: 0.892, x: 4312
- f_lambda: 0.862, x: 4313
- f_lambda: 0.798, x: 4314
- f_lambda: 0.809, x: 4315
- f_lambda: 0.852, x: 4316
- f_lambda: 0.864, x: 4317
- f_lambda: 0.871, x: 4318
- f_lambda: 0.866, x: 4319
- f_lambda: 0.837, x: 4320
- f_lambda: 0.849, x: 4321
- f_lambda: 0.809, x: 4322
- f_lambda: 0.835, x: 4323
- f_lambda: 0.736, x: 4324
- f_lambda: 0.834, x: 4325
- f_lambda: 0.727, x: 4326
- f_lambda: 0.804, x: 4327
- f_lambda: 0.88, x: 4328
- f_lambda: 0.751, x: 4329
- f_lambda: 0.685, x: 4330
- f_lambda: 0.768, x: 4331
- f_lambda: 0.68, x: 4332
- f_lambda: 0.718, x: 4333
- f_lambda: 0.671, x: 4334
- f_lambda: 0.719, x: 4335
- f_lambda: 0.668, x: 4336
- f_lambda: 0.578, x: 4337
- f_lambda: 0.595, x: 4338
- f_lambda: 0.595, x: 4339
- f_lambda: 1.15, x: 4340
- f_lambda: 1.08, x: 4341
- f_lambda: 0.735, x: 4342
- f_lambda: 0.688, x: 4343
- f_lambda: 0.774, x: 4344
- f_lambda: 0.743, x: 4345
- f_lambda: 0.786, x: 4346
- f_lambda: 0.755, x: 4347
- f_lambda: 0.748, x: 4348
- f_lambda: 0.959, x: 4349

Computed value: 6.70 Ang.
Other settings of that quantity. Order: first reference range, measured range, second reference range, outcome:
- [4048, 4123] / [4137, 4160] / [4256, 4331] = -1.8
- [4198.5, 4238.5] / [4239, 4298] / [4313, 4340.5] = -4.8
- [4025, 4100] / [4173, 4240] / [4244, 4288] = 2.4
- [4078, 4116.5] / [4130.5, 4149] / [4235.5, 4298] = -2.4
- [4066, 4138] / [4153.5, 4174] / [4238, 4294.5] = -0.8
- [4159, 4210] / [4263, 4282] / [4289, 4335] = -2.0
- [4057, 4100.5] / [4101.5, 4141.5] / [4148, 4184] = 2.0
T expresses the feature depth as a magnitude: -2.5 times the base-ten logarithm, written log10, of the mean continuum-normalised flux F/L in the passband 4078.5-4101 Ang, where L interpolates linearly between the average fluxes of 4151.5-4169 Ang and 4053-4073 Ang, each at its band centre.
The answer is 0.18 mag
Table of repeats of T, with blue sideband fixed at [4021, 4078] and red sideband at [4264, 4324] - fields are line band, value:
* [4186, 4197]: 0.01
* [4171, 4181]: 0.05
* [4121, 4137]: 0.03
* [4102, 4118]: 0.22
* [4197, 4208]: -0.02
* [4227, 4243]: 0.03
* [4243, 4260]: -0.04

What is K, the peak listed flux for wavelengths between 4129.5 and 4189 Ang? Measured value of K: 1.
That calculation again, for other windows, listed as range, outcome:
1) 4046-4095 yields 1.06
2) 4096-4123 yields 0.876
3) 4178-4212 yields 0.967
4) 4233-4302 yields 1.01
